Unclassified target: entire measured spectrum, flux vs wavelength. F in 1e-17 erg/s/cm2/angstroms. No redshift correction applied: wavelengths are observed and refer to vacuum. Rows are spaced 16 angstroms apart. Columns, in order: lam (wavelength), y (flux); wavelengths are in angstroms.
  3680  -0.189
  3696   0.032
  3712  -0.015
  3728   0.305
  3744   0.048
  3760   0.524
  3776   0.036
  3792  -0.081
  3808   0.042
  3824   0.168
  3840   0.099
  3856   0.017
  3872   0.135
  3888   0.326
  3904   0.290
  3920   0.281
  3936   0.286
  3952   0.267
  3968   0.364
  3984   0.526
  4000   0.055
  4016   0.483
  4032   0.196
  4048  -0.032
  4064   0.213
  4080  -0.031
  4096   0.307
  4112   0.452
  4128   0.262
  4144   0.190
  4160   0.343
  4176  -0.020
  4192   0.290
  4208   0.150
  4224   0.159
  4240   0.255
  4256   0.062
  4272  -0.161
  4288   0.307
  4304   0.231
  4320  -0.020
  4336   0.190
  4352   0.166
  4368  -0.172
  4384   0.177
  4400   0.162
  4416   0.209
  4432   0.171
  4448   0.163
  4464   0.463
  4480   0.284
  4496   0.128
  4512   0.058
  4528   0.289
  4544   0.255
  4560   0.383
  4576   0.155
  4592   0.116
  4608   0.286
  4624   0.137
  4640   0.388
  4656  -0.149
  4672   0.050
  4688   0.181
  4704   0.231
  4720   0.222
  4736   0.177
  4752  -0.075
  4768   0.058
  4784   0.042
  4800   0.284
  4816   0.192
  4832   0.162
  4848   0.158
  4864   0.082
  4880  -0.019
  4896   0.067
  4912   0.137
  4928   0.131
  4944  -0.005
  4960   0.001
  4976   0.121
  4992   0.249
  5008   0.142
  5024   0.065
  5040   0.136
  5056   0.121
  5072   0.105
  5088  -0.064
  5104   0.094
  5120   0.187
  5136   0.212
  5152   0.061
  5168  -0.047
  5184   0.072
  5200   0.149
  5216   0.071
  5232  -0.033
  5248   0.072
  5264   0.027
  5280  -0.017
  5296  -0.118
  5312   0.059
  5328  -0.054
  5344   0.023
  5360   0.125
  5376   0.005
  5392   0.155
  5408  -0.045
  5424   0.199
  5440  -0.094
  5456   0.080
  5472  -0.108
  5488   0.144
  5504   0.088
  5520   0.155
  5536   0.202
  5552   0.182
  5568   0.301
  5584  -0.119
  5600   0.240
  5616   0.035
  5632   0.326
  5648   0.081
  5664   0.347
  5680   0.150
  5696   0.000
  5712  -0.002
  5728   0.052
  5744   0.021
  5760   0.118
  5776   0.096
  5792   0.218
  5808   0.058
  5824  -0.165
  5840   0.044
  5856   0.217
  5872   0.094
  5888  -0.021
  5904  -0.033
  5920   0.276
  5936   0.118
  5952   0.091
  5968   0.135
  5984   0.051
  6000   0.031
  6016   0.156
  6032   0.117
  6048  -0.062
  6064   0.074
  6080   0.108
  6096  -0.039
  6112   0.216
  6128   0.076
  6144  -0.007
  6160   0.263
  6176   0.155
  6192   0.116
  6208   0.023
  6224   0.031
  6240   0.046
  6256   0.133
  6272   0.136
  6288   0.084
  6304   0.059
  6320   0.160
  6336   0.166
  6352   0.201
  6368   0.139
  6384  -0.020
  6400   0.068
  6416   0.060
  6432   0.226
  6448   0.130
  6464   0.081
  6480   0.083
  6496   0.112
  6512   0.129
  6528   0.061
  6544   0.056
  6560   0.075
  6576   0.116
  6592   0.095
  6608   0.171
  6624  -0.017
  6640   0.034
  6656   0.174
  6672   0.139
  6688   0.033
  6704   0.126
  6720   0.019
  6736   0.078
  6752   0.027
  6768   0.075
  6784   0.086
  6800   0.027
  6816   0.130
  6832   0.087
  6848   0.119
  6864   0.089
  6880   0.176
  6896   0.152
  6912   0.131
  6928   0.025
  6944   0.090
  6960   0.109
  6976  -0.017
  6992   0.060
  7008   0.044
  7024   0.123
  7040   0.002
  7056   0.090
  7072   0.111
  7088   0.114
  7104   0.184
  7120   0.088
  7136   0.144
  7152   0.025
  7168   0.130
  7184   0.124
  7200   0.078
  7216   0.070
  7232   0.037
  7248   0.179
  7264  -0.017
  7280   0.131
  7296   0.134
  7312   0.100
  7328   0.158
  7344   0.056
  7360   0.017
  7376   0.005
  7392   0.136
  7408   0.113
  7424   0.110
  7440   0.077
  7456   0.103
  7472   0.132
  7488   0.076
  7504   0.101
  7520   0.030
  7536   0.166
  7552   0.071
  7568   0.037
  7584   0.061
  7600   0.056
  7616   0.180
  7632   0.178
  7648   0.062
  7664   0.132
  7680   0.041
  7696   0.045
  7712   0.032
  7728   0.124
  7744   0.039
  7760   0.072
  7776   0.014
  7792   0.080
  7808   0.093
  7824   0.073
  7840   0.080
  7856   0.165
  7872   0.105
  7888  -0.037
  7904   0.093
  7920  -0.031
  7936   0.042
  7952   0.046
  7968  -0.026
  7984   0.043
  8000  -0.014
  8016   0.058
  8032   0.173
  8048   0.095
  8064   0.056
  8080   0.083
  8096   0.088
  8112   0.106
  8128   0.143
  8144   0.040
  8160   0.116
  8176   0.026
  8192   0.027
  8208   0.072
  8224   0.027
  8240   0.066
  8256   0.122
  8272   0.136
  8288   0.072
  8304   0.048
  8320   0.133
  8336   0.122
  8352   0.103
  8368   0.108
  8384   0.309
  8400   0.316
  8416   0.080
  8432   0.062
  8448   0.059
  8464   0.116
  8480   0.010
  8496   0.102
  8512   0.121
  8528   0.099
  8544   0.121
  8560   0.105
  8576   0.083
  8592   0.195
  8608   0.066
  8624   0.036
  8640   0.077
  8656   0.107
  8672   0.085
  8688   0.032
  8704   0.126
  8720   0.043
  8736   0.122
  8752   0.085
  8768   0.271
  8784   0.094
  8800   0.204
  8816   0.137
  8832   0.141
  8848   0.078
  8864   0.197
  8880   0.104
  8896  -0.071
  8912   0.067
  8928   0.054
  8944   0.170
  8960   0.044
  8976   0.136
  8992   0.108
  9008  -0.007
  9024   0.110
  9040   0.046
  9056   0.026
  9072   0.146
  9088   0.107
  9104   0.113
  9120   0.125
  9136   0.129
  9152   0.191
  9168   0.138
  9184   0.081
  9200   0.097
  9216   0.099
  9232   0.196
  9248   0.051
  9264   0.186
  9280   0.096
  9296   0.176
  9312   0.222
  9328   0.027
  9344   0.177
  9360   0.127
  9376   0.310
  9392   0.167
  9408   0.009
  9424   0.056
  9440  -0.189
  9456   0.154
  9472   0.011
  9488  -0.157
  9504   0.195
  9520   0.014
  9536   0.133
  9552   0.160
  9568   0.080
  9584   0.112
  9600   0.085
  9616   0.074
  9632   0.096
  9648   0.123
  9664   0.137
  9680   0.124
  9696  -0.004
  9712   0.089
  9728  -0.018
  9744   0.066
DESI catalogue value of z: 1.250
